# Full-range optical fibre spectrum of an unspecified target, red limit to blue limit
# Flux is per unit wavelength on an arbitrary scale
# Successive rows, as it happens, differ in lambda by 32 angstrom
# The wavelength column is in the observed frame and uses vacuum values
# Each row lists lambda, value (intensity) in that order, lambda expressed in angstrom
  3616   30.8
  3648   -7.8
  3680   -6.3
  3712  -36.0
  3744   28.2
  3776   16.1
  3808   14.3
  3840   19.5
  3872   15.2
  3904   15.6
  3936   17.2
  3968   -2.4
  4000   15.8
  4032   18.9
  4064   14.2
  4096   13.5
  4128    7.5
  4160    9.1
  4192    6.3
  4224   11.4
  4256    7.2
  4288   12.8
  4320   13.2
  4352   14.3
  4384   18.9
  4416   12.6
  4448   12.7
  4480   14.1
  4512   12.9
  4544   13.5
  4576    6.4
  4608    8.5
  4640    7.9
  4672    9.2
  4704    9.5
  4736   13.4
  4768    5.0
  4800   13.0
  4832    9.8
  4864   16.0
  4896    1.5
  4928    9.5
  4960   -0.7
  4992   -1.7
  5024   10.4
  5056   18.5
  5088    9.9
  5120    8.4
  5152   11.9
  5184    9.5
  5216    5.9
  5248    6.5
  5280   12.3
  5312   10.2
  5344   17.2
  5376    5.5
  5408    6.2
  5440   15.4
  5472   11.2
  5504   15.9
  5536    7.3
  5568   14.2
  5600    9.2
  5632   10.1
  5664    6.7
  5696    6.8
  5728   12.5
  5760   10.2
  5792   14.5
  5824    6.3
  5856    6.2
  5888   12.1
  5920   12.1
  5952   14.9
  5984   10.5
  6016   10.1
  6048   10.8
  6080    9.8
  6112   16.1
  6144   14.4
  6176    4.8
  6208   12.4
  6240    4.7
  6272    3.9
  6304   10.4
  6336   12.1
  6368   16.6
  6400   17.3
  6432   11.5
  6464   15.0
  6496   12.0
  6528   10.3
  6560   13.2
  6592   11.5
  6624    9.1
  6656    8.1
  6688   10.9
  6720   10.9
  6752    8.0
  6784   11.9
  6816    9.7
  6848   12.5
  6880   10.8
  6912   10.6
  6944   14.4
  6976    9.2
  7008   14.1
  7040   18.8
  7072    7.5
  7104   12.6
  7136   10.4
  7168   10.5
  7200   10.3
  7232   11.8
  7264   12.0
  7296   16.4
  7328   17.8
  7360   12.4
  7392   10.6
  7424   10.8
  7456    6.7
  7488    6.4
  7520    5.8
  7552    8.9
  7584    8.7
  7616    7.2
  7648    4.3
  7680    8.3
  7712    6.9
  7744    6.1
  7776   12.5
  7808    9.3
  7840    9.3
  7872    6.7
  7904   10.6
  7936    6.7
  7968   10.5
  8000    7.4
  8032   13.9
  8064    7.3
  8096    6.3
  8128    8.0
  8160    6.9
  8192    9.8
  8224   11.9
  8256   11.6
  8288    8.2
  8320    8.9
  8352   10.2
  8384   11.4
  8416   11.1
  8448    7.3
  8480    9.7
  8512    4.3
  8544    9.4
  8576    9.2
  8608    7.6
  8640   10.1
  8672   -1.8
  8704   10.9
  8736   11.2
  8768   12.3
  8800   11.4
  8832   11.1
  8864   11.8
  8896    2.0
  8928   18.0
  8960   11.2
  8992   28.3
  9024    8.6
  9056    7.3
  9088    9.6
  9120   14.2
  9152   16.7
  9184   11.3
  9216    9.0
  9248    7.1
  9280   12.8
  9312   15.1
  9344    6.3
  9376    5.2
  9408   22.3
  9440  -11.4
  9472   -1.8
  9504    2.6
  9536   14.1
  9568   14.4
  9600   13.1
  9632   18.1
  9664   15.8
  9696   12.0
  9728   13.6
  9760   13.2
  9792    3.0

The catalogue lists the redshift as 1.41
